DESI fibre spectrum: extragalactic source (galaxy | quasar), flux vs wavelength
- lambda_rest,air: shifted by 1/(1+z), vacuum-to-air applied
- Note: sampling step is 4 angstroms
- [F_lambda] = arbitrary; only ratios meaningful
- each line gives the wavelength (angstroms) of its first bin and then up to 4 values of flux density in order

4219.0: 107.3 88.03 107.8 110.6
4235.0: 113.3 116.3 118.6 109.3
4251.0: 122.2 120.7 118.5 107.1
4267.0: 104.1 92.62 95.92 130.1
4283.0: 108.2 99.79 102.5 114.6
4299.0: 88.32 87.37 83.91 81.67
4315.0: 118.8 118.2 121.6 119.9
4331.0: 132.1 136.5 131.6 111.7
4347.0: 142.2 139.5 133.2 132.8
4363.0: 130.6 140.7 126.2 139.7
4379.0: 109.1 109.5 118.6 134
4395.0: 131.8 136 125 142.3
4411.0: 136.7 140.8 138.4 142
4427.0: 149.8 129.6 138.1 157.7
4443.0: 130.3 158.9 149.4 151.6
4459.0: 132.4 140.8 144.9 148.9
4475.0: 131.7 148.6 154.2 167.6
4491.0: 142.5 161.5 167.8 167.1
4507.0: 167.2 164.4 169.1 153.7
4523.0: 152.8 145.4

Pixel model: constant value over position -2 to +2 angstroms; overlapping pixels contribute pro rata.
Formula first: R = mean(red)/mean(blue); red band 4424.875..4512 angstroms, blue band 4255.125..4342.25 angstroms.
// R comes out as 1.37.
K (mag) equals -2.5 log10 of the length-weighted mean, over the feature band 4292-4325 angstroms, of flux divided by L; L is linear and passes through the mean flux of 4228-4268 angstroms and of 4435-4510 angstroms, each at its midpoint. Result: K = 0.22 mag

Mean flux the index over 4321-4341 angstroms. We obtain 128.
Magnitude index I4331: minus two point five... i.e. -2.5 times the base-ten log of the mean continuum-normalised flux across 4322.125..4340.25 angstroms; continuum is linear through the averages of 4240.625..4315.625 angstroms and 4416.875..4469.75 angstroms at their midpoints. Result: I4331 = -0.10 mag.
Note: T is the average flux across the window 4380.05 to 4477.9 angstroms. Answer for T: 138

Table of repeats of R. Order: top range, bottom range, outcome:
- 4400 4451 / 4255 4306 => 1.35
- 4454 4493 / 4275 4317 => 1.44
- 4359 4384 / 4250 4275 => 1.16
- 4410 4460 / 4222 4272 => 1.29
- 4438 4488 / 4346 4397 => 1.13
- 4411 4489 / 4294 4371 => 1.21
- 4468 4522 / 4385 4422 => 1.17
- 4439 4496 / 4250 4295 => 1.35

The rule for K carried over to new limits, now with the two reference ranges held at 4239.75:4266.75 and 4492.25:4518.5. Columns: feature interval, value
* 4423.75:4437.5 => 0.075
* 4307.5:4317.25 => 0.279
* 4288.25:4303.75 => 0.240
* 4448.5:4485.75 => 0.085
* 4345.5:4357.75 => -0.026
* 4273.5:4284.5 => 0.076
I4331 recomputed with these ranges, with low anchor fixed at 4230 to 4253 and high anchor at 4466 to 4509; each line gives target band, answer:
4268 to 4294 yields 0.16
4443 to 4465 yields 0.03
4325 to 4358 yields 0.00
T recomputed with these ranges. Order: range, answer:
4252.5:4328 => 106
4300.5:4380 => 122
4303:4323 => 101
